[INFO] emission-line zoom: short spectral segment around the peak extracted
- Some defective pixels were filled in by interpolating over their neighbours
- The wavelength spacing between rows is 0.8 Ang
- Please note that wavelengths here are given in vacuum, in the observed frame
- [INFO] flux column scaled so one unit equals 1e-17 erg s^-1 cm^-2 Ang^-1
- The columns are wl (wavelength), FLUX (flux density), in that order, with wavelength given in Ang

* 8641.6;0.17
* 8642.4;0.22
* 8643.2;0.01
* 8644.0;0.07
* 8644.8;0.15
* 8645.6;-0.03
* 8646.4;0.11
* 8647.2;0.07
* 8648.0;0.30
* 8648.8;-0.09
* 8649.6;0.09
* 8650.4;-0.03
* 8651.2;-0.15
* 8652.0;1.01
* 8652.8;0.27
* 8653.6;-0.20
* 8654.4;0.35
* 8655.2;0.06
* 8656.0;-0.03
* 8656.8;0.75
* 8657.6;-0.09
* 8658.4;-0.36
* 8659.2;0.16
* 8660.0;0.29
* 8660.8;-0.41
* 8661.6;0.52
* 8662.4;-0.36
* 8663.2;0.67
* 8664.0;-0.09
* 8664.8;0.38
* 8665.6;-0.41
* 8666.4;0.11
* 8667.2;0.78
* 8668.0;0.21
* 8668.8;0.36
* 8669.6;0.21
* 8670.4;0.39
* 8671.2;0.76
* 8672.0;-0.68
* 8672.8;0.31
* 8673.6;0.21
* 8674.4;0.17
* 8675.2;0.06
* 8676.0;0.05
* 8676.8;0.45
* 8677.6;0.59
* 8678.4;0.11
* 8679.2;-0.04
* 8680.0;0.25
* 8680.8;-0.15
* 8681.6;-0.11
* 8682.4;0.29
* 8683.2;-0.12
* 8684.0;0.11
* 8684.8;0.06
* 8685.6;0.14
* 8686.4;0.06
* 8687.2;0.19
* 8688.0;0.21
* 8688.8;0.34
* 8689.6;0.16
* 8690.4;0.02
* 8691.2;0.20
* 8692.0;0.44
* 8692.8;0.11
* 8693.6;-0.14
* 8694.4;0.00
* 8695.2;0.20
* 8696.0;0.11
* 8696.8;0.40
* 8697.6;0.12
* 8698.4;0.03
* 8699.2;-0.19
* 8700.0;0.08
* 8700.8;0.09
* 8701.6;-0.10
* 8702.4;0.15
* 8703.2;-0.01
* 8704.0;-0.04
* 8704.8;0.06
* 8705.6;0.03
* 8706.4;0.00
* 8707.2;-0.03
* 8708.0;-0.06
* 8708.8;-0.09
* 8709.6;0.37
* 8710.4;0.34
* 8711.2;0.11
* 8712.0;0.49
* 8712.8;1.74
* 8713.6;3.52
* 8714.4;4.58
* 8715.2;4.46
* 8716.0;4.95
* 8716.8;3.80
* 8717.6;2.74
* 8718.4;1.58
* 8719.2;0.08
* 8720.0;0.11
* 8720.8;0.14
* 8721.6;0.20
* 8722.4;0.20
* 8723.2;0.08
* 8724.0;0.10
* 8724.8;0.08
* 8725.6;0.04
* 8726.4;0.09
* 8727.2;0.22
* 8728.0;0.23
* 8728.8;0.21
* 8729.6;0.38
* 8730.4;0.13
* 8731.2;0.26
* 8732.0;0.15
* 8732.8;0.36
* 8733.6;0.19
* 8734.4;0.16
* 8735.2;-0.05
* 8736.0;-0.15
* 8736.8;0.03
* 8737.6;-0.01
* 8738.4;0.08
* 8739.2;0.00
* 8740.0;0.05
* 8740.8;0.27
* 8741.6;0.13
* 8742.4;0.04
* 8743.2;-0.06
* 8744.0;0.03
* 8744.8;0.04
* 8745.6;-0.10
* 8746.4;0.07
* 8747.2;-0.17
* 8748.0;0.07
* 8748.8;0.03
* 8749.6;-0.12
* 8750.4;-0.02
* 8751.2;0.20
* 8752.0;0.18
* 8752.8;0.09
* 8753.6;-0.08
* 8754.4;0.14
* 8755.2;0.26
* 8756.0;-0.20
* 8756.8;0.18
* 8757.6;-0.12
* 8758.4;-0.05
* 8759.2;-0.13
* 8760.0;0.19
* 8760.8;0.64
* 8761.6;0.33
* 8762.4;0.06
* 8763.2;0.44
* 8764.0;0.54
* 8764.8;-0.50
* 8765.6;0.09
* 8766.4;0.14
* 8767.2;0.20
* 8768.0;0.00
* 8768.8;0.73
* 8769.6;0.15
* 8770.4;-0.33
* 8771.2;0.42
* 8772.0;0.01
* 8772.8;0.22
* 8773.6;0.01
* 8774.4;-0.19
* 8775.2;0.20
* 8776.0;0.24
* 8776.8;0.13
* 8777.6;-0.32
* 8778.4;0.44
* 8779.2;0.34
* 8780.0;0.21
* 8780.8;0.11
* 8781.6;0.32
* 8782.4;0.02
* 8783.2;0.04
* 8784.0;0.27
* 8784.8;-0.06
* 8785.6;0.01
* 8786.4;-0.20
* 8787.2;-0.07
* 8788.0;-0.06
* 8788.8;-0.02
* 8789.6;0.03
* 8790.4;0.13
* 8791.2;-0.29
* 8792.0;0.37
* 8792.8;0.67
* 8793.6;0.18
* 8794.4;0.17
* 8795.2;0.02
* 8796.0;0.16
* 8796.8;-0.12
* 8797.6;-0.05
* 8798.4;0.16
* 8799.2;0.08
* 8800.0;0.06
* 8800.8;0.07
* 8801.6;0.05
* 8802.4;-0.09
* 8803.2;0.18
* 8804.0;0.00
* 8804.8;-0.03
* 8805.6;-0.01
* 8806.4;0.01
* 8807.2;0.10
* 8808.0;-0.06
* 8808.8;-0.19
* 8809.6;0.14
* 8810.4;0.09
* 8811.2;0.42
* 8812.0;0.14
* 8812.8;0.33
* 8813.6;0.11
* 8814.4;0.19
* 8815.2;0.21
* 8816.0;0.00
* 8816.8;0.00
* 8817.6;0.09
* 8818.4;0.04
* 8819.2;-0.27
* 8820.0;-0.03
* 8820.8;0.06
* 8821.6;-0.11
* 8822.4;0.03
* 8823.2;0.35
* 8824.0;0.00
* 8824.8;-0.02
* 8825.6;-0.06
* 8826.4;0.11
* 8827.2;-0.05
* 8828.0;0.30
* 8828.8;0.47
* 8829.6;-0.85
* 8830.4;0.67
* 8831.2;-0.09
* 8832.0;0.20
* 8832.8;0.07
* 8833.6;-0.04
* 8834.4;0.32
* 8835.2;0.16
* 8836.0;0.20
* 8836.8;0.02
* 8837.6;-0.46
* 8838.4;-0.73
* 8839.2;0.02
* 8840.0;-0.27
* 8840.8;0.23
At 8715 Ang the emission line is [O III]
